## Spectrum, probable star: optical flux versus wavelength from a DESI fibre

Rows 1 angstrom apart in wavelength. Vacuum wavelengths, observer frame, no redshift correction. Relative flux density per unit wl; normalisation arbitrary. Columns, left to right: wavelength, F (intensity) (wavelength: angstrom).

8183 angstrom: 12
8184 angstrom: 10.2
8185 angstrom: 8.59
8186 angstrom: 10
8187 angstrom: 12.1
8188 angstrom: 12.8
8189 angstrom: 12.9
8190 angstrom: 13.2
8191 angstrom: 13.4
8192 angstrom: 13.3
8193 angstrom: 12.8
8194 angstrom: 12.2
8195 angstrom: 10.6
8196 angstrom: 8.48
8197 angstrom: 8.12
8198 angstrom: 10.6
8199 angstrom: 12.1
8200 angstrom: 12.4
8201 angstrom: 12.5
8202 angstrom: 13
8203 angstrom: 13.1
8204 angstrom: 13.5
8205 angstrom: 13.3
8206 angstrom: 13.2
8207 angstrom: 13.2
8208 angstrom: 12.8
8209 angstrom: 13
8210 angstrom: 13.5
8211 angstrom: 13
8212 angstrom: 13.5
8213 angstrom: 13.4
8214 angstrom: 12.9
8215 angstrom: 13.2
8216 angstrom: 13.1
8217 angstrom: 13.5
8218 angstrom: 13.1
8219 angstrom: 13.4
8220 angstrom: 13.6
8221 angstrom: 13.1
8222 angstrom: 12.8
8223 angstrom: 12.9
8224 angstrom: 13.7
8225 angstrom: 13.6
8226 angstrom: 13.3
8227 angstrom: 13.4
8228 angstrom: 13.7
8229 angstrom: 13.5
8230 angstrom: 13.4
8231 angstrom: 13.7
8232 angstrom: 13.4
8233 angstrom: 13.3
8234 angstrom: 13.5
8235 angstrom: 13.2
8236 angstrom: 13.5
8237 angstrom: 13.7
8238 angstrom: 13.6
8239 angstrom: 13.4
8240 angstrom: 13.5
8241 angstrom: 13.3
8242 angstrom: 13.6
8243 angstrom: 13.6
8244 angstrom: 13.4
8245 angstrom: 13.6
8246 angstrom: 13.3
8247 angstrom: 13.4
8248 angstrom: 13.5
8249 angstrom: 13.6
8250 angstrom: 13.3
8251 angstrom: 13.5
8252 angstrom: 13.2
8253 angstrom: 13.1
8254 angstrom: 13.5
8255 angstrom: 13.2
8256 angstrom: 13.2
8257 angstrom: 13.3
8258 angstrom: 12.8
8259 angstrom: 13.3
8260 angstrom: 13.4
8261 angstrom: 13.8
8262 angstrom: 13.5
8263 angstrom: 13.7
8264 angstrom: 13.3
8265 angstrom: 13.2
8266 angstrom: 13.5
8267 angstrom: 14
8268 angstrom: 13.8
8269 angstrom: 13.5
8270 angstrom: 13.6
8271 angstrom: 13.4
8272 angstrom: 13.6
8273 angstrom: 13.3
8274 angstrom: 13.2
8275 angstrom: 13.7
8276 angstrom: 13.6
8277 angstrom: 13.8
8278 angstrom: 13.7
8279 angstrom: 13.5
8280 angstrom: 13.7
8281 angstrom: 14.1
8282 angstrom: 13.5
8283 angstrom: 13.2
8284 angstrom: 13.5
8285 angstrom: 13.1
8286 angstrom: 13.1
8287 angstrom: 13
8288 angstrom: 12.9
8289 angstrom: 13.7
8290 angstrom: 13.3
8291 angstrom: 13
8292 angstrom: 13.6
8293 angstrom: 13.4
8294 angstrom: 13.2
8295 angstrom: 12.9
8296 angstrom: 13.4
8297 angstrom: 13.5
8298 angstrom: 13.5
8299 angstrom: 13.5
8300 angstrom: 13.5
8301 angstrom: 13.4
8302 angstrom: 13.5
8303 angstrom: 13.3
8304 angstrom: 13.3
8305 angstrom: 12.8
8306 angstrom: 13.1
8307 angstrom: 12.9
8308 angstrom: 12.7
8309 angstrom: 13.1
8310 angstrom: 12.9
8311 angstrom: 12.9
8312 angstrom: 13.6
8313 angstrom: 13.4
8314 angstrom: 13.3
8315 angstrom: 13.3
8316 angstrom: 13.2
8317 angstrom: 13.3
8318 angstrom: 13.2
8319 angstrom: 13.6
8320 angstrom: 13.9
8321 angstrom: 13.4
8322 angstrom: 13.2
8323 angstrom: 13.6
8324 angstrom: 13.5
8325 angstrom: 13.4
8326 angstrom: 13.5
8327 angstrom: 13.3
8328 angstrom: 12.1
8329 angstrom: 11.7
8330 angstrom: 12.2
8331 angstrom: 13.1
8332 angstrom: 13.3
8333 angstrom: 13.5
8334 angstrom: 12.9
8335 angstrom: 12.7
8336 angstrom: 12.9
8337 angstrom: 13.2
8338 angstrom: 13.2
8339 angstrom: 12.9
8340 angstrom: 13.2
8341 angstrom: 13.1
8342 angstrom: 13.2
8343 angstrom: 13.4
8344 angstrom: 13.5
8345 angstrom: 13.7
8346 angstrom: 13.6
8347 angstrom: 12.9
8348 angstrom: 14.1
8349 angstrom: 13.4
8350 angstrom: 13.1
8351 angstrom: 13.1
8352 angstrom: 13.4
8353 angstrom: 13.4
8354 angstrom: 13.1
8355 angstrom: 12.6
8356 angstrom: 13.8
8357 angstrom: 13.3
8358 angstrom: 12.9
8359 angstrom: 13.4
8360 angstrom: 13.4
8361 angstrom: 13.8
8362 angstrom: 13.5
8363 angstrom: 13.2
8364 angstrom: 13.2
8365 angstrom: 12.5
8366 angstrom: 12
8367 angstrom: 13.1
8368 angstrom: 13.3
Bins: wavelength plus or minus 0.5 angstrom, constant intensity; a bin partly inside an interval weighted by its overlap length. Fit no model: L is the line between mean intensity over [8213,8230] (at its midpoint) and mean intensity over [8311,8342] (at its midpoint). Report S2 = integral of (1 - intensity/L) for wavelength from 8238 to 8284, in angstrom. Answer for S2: -0.8 angstrom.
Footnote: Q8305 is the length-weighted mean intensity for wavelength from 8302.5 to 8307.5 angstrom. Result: 13.1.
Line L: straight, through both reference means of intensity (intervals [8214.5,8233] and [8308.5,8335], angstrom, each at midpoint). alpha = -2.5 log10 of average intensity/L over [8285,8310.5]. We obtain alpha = 0.00 mag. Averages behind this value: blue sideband 13.4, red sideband 13.2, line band 13.2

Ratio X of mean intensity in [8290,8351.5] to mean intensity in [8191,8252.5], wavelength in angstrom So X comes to 1.0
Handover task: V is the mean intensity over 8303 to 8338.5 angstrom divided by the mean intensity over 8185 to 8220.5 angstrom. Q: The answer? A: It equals 1.05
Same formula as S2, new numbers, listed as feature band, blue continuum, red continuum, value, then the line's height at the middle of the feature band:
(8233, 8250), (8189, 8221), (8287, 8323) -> -0.8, 12.9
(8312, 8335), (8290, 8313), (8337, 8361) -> 0.2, 13.3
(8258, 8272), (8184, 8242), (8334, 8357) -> -0.6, 13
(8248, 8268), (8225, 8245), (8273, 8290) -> 0.1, 13.5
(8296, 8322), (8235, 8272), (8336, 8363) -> 0.2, 13.4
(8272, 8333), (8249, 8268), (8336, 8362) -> 0.3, 13.4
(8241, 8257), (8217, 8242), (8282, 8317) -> 0.0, 13.4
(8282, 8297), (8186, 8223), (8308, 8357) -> -0.3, 13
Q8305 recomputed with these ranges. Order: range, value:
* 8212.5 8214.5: 13.2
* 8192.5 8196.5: 11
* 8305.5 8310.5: 12.9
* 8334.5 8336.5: 12.8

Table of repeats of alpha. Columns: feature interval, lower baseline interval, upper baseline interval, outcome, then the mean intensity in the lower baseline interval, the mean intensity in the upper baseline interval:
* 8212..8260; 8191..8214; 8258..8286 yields -0.04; 12.4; 13.5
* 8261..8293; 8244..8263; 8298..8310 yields -0.02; 13.4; 13.2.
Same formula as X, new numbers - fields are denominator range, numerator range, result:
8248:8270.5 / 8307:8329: 0.98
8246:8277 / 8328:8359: 0.98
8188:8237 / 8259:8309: 1.04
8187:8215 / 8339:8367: 1.06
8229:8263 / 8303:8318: 0.98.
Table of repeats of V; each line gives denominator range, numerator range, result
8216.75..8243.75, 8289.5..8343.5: 0.98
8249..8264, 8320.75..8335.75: 0.98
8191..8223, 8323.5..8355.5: 1.04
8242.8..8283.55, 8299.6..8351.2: 0.98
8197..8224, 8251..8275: 1.04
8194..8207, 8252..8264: 1.13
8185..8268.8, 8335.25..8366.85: 1.02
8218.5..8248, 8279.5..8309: 0.99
